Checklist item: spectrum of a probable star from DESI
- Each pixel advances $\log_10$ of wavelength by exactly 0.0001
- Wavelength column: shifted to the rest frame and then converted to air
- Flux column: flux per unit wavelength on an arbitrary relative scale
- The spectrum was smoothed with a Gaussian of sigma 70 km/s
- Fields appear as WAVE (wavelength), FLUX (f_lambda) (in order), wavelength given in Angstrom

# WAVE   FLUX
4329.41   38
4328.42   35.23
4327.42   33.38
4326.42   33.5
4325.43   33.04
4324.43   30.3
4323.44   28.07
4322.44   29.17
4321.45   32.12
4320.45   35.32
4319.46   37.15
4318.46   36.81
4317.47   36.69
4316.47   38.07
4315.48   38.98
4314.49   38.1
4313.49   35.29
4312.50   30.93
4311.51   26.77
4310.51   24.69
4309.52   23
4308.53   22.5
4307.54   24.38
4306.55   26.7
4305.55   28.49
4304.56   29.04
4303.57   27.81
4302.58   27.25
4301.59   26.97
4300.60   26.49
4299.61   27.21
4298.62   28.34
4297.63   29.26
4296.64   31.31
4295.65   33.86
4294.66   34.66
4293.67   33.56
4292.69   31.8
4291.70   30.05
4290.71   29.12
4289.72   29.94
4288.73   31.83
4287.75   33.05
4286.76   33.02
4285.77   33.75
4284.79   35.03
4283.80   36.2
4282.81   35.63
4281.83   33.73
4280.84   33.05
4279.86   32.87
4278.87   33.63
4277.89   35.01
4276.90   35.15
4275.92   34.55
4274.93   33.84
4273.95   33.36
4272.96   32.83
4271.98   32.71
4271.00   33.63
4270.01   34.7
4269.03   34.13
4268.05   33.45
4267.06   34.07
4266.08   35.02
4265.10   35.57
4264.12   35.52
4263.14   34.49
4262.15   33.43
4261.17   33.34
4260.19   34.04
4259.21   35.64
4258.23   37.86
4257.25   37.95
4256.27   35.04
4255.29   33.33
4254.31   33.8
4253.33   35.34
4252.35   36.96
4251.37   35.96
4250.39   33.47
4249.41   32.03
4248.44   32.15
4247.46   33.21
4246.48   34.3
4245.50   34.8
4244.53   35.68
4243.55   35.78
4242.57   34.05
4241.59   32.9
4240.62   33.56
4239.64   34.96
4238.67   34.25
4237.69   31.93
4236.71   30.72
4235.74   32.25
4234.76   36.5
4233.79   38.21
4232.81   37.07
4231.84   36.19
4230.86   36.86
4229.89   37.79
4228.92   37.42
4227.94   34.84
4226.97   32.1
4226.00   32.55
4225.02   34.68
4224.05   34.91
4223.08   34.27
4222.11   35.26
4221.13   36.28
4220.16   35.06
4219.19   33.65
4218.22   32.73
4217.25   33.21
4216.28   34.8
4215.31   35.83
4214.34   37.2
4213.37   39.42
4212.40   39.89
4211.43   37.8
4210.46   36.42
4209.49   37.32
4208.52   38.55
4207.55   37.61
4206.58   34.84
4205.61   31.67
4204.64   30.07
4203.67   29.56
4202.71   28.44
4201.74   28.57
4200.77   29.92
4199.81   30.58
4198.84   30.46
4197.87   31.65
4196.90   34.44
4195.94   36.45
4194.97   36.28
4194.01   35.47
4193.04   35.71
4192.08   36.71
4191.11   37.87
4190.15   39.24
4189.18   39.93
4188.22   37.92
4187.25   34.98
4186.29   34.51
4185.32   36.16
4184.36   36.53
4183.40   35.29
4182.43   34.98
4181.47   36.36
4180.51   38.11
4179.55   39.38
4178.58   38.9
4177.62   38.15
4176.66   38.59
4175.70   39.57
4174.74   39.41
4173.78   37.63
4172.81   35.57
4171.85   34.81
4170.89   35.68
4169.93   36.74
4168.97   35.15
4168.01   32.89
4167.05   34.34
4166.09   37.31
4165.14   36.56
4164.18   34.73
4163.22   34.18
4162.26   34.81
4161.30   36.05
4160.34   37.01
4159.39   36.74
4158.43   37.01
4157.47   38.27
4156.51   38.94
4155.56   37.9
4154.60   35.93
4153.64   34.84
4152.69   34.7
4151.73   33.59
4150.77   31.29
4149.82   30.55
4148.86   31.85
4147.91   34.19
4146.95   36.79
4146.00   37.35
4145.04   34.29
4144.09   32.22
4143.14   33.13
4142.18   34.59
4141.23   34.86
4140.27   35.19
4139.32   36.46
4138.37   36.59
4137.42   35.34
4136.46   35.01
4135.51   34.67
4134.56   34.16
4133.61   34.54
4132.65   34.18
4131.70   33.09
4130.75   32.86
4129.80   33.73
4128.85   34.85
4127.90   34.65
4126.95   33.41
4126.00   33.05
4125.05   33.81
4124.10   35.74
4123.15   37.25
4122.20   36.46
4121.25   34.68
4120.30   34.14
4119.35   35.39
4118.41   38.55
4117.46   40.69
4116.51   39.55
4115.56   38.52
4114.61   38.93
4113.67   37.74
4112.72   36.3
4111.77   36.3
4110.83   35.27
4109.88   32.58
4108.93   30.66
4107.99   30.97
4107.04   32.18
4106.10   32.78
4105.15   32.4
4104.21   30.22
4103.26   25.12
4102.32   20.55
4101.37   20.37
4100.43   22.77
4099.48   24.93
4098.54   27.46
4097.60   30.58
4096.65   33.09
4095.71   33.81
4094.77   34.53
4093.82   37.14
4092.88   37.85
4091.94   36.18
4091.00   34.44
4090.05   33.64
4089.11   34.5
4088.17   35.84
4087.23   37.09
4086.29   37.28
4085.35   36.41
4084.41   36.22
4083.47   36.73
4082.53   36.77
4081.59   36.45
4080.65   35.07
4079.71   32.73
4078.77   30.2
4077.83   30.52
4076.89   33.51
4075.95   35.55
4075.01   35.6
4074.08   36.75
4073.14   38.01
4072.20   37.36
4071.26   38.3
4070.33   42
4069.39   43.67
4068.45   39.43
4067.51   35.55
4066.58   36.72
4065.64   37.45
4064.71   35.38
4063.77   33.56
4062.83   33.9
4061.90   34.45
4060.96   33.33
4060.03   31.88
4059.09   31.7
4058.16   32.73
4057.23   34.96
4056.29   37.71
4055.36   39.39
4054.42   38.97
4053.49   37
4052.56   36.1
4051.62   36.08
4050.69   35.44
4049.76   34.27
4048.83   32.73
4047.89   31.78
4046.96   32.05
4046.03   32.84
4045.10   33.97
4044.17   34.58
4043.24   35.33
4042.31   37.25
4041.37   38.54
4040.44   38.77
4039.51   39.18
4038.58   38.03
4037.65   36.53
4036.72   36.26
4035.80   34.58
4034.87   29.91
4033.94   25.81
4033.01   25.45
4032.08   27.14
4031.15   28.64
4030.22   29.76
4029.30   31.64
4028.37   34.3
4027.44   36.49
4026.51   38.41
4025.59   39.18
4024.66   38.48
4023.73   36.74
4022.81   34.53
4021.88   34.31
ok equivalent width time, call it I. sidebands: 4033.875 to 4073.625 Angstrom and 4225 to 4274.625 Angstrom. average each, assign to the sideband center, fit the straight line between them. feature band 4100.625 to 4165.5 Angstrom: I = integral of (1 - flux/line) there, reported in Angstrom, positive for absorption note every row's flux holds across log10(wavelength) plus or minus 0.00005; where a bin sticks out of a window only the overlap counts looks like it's 1.6 Angstrom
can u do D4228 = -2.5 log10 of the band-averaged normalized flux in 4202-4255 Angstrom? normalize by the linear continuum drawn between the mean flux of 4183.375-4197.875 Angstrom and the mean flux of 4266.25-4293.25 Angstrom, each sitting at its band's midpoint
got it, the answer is 0.01 mag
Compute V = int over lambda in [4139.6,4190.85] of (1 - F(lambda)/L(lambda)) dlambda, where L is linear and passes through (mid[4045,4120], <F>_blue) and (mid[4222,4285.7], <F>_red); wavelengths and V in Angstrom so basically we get -2.2 Angstrom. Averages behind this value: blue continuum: 34.5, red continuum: 34.5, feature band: 36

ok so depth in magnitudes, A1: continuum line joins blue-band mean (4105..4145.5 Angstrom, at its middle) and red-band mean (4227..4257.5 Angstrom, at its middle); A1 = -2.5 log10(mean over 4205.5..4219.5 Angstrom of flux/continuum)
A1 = -0.04 mag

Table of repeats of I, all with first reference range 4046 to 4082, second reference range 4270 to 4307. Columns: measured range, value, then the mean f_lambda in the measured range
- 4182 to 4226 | -2.35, 34.9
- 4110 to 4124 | -0.97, 37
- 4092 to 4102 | 1.31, 30.3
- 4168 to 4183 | -1.56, 37.1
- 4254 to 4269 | -1.21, 34.8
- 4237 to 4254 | -0.87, 34.1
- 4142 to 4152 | 0.15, 33.6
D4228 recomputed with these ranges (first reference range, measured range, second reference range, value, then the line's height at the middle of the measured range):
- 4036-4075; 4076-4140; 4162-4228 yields 0.06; 35.8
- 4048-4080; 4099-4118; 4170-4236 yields 0.12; 35.6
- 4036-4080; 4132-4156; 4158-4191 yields 0.06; 36.4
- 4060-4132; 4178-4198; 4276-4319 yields -0.11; 33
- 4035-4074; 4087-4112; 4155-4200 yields 0.15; 36.1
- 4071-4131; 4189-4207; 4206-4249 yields 0.05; 34.9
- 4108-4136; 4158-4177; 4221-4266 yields -0.03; 35.1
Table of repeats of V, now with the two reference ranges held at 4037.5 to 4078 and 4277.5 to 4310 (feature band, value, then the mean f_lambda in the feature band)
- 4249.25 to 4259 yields -1.2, 35.3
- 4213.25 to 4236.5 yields -2.3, 35.3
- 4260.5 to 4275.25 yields -1.4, 34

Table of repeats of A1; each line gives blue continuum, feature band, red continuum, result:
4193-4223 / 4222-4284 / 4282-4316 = -0.07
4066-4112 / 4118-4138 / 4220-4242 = -0.02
